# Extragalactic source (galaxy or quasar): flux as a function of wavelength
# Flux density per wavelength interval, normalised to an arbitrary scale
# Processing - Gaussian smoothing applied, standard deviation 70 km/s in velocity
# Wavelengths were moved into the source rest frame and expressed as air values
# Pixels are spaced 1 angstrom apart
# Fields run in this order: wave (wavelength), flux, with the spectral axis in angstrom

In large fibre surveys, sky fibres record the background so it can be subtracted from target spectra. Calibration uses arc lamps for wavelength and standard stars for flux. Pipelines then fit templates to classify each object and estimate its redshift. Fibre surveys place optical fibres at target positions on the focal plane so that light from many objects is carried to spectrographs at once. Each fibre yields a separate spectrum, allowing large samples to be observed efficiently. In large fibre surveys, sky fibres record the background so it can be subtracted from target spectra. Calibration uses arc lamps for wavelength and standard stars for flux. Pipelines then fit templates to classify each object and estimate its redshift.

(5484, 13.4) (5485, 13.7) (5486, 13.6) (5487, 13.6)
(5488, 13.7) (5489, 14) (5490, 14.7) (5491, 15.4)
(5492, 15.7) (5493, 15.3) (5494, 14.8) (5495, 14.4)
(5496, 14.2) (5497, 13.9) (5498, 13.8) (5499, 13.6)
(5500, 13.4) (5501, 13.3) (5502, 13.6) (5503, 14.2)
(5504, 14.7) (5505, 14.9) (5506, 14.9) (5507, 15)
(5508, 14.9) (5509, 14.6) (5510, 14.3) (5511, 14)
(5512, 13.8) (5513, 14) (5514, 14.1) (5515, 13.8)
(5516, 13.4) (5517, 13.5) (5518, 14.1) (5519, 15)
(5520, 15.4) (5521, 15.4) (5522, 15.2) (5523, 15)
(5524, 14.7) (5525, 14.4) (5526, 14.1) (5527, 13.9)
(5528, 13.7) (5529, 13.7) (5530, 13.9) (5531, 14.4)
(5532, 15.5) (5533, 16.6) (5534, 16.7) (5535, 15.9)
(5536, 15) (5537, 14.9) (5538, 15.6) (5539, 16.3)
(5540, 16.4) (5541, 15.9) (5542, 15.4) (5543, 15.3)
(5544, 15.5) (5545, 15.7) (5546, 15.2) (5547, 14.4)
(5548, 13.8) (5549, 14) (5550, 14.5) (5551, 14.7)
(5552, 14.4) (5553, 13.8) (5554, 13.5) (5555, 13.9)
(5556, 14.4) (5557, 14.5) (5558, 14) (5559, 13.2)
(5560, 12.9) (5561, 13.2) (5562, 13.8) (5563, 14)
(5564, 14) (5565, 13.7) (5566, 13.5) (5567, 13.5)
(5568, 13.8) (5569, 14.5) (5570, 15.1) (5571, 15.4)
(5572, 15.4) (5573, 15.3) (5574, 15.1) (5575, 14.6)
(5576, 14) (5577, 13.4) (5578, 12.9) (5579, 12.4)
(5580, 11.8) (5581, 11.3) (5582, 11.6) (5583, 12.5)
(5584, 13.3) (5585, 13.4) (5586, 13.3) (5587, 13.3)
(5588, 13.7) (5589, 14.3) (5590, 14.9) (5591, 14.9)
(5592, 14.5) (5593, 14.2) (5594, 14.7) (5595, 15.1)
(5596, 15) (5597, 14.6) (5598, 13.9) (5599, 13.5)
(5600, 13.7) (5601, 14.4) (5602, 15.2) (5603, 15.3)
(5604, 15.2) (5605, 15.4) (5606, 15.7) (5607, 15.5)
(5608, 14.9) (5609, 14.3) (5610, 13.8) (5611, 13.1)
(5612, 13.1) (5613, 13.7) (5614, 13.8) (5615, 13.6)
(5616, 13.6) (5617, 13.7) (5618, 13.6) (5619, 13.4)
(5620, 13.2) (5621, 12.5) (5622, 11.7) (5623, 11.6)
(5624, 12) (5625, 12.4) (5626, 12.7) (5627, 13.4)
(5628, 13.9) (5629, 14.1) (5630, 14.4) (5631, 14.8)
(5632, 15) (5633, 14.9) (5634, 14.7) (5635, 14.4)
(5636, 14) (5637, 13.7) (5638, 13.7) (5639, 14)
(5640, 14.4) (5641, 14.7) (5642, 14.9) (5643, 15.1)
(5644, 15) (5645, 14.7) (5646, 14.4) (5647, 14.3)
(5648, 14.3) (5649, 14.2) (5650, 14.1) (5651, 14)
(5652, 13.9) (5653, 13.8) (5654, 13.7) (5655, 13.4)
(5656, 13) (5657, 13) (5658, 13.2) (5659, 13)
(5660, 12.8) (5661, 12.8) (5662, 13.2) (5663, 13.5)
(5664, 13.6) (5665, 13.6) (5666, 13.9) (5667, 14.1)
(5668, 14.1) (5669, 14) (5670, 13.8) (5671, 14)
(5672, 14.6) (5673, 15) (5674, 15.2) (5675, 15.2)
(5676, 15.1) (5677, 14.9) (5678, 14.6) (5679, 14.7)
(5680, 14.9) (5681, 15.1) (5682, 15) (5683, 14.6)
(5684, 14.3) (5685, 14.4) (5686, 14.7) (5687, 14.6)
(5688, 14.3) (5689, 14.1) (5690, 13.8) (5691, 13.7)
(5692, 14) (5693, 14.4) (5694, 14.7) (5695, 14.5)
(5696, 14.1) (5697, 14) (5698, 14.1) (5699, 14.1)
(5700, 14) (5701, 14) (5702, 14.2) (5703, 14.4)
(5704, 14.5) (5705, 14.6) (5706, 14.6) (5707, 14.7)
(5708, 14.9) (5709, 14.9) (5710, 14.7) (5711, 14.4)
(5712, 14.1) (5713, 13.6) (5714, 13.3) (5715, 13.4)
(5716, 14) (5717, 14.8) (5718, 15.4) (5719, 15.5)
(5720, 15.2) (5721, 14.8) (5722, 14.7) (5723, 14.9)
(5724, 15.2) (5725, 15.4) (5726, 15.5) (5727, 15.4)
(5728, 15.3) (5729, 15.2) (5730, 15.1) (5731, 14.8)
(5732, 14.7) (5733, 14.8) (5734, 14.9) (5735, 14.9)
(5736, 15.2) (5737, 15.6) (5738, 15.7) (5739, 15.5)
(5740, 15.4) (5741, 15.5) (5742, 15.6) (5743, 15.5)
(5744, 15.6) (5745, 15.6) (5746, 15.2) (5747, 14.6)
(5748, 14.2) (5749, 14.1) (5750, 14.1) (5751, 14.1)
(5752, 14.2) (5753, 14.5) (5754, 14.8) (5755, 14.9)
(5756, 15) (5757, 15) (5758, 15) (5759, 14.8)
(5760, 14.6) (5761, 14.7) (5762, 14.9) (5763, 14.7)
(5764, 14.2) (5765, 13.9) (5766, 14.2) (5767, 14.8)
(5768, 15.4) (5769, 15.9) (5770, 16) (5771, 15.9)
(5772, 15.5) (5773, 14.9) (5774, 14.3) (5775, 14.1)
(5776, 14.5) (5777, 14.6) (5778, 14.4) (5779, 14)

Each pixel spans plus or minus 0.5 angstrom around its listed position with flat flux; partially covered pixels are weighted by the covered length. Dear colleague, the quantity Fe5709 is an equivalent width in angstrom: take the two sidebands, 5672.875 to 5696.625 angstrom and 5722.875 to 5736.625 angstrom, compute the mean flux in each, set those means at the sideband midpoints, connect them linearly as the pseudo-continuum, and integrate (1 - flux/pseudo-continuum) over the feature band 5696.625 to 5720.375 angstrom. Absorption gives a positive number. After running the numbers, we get 0.7 angstrom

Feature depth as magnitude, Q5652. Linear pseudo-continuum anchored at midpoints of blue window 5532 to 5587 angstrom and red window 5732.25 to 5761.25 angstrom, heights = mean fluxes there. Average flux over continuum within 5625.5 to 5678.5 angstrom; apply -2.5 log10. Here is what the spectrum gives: 0.04 mag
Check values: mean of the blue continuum 14.3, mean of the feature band 14.1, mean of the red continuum 15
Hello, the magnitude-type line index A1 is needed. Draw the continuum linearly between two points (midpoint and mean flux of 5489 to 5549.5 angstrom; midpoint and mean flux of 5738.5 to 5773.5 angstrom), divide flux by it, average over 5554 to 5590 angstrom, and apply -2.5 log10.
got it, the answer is 0.08 mag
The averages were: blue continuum 14.7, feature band 13.7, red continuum 14.9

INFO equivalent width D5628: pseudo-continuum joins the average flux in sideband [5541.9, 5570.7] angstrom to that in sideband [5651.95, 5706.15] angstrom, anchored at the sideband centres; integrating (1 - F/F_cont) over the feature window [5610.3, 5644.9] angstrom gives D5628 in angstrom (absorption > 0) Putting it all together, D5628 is 1.0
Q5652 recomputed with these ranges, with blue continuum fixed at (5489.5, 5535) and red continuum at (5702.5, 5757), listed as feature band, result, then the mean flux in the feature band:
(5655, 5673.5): 0.09 mag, 13.6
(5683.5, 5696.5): 0.04 mag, 14.3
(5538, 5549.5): -0.05 mag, 15.3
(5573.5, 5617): 0.05 mag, 14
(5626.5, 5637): 0.03 mag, 14.3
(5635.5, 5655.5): 0.04 mag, 14.2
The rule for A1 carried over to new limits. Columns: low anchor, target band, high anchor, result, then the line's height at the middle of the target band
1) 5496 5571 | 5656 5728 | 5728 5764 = 0.04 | 14.8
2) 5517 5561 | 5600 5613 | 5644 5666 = -0.04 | 14.1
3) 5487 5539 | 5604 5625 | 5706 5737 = 0.08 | 14.7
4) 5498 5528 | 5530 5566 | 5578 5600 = -0.05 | 14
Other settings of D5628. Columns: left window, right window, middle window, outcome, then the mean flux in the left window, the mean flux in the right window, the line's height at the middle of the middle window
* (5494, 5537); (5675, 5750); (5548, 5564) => 0.7 angstrom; 14.5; 14.7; 14.5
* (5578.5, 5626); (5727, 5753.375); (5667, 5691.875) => -0.1 angstrom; 13.7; 15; 14.4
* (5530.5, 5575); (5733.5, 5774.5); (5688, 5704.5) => 0.8 angstrom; 14.7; 15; 14.9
